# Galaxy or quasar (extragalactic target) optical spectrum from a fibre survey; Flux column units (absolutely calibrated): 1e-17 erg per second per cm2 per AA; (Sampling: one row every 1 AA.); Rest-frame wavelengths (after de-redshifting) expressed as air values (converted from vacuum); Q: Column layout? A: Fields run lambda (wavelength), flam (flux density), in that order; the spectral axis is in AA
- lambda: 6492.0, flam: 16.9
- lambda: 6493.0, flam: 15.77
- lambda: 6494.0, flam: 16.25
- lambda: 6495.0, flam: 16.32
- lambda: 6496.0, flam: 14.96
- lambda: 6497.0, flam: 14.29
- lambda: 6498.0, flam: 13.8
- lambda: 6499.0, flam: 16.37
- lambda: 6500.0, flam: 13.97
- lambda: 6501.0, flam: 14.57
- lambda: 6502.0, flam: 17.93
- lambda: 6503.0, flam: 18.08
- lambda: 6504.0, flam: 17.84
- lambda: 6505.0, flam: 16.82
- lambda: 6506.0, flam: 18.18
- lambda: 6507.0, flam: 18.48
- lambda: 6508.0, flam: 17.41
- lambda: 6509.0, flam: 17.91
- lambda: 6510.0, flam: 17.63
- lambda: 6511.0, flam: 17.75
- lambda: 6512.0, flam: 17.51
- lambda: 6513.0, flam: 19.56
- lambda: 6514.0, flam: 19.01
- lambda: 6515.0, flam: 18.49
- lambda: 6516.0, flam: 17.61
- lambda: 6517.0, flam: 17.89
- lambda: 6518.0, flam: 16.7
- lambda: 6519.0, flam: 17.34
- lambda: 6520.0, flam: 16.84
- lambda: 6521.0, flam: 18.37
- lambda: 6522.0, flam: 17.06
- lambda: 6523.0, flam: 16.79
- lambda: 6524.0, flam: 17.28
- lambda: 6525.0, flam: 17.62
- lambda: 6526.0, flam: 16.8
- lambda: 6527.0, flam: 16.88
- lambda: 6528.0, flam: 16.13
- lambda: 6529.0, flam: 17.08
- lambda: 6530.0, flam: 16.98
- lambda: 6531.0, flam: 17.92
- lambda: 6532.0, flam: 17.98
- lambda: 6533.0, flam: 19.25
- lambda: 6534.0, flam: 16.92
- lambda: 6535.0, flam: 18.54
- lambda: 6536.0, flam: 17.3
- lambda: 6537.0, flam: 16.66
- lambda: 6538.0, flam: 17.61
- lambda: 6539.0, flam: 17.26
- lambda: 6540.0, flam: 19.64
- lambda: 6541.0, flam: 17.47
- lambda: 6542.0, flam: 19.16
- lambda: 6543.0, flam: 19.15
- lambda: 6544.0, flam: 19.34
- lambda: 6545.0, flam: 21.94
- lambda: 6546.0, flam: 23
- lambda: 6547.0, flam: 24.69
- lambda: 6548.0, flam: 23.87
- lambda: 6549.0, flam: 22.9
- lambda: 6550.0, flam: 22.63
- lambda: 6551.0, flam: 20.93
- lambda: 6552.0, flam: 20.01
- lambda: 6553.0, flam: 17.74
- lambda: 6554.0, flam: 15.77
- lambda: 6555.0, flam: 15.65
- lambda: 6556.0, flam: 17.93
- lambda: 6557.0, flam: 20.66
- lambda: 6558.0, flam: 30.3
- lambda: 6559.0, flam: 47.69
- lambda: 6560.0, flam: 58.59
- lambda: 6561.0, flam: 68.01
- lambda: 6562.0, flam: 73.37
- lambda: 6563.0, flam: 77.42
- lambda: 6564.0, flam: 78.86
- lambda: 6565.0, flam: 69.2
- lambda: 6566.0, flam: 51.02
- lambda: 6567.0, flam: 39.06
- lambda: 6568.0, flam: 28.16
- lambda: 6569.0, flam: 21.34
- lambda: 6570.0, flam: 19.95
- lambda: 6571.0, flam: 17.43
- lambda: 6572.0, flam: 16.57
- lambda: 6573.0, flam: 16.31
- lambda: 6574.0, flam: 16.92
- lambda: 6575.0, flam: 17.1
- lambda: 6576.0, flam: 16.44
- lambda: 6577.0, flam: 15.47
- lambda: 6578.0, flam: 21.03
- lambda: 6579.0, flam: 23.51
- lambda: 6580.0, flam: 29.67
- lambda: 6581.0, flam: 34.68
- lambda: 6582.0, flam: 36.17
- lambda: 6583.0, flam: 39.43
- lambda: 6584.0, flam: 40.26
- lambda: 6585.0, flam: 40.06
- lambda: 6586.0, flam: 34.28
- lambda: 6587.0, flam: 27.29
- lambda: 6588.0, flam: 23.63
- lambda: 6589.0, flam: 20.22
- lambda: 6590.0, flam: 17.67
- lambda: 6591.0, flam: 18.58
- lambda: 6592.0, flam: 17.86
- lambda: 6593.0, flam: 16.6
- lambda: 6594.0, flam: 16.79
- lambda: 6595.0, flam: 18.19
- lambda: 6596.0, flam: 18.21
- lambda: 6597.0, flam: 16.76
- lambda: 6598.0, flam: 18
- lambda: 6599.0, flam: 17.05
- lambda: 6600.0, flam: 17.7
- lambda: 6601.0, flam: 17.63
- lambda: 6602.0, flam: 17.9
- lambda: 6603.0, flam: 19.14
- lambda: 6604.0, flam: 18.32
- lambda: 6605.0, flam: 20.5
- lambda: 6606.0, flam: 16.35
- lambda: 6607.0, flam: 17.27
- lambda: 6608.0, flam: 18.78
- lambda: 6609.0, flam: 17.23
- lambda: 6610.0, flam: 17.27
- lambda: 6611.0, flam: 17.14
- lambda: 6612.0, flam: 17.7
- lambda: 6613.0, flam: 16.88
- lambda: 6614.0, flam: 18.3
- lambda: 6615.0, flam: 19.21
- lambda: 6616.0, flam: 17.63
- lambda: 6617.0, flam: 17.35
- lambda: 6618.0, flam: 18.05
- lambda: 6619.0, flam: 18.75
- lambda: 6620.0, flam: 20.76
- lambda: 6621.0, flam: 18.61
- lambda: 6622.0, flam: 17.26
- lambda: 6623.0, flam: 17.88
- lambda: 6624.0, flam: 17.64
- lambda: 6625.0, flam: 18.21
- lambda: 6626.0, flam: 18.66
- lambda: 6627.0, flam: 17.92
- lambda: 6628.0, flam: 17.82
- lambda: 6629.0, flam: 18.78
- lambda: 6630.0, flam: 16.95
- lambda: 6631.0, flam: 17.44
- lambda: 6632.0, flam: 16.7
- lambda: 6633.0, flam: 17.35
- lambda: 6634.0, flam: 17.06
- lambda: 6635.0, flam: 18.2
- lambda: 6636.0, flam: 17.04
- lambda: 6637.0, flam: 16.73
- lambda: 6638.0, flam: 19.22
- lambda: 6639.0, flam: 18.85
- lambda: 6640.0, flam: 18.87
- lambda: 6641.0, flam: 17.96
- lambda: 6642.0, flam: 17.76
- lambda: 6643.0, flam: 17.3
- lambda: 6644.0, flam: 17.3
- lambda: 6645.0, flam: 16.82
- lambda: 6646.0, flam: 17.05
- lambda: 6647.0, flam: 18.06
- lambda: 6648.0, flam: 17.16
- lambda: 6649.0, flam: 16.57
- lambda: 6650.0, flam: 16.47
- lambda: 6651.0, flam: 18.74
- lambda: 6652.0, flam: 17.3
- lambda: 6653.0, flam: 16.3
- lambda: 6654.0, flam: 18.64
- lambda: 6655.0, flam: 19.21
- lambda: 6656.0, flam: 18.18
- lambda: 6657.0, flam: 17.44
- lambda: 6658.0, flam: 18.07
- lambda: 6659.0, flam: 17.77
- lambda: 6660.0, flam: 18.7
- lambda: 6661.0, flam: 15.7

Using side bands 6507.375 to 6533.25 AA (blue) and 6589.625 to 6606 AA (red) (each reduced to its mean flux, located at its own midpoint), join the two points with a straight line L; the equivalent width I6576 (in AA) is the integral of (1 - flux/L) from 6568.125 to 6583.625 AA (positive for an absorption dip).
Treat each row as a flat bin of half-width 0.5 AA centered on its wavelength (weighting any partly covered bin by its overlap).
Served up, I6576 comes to -4.6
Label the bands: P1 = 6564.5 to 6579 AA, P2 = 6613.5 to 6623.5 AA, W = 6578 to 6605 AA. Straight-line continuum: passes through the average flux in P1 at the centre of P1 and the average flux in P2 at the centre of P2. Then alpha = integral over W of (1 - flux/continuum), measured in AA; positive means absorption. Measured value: -0.6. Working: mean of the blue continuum 26.1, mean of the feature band 23.6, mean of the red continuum 18.4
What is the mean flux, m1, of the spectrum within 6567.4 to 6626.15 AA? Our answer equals 20.7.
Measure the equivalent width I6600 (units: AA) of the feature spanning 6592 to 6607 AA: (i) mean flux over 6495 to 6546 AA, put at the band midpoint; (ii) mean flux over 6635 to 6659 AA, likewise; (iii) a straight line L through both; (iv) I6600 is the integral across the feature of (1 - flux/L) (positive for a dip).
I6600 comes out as -0.1 AA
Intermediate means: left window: 17.5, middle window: 17.8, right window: 17.7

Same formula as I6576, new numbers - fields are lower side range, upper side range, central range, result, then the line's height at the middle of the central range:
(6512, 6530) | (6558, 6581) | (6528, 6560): 7.08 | 26.8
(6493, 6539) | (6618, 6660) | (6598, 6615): -0.20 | 17.7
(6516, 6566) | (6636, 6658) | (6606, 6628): 2.25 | 20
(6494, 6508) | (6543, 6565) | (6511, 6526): 3.09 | 22.4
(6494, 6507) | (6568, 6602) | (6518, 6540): 1.06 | 18.3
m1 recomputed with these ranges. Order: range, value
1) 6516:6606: 24.6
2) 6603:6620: 18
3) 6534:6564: 28.4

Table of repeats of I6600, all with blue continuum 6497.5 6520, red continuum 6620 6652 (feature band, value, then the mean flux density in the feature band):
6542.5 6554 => -2.50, 21.2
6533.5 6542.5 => -0.23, 17.8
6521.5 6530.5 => 0.21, 17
